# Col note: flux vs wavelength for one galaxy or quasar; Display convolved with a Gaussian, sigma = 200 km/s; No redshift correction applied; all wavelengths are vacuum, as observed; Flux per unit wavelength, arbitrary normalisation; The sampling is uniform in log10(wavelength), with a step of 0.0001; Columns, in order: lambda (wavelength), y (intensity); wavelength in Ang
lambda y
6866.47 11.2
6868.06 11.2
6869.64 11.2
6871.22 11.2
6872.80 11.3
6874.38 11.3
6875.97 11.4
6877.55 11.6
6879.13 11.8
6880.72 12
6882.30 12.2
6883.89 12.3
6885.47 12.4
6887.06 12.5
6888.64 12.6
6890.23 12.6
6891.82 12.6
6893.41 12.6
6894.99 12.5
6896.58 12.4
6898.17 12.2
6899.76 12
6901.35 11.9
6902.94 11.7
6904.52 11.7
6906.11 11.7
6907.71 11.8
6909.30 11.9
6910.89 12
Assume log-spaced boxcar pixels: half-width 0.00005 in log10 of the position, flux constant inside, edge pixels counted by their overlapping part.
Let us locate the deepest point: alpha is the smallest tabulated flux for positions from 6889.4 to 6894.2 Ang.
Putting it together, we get 12.6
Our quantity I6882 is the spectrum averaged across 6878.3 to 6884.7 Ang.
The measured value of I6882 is 12.1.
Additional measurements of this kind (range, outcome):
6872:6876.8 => 11.3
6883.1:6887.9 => 12.4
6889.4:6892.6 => 12.6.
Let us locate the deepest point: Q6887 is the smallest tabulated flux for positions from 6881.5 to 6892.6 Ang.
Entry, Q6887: 12.2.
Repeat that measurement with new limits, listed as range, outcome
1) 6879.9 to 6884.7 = 12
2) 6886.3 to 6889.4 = 12.5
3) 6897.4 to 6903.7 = 11.7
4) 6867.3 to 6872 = 11.2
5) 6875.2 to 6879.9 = 11.4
